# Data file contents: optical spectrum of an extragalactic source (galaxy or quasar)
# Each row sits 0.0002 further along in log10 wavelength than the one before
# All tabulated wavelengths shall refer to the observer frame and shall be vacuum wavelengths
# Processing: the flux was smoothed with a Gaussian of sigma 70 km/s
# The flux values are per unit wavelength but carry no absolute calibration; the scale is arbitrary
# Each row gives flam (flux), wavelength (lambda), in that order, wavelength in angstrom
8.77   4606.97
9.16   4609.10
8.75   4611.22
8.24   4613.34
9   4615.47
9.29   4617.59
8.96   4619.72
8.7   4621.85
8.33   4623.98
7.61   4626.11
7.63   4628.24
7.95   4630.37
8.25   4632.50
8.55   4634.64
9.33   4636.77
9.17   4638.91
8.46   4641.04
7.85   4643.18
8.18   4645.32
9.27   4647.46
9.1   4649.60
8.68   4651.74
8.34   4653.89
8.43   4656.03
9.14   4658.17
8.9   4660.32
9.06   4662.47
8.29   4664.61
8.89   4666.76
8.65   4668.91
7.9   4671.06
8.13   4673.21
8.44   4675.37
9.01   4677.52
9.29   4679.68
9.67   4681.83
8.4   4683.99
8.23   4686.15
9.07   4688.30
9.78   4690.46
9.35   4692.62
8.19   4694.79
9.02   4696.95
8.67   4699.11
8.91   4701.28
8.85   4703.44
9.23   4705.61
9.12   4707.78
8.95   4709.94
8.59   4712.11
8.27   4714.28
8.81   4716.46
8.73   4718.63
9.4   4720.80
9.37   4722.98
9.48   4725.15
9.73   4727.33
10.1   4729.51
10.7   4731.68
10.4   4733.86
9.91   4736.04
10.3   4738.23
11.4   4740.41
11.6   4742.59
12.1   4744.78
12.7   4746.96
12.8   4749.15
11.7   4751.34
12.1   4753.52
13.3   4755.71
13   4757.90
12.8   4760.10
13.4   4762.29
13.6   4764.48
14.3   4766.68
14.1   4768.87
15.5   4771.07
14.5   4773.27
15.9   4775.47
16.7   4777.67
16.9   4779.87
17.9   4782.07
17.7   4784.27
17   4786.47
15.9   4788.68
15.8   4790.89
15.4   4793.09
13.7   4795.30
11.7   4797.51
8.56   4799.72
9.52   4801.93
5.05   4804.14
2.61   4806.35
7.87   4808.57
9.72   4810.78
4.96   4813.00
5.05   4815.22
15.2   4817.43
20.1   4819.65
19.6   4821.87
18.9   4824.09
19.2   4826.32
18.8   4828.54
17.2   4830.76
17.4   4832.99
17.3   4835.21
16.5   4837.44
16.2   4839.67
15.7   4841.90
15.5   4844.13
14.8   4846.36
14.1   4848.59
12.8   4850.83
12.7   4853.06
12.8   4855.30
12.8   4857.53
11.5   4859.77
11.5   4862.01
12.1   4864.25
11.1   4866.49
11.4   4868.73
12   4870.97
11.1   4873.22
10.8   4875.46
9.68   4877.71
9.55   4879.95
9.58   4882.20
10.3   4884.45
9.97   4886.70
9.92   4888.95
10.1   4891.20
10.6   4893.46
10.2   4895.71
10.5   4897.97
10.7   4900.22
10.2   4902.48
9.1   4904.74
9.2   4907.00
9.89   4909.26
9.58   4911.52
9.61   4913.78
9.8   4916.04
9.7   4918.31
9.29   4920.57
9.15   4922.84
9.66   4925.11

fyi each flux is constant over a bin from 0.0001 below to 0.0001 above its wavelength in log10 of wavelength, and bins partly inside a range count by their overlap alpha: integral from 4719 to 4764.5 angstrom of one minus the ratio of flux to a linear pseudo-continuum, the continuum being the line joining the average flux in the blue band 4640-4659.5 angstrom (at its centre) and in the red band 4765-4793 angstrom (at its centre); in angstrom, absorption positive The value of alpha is 8.4 angstrom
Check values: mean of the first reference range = 8.61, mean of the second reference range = 15.9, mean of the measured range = 11.3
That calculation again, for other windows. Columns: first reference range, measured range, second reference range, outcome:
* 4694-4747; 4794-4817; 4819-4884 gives 8.0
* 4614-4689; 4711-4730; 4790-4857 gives 2.6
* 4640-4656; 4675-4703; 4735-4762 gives 2.9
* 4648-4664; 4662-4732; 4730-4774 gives 9.3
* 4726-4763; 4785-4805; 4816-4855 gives 2.1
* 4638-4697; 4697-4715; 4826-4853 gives 2.6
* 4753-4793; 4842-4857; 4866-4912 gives -2.5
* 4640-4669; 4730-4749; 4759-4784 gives 3.1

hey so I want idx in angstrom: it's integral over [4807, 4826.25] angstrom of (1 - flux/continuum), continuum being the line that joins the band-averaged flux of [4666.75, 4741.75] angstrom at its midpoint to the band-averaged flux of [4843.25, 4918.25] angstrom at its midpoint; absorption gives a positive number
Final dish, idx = -4.5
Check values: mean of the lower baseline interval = 9.18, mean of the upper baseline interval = 11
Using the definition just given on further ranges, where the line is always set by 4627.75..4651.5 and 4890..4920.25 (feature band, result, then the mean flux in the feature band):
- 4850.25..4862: -3.3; 12.4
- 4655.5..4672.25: 0.0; 8.66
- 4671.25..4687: 0.1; 8.69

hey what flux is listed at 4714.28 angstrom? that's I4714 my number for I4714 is 8.27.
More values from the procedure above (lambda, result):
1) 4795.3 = 13.7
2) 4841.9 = 15.7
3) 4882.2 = 9.58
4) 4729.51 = 10.1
